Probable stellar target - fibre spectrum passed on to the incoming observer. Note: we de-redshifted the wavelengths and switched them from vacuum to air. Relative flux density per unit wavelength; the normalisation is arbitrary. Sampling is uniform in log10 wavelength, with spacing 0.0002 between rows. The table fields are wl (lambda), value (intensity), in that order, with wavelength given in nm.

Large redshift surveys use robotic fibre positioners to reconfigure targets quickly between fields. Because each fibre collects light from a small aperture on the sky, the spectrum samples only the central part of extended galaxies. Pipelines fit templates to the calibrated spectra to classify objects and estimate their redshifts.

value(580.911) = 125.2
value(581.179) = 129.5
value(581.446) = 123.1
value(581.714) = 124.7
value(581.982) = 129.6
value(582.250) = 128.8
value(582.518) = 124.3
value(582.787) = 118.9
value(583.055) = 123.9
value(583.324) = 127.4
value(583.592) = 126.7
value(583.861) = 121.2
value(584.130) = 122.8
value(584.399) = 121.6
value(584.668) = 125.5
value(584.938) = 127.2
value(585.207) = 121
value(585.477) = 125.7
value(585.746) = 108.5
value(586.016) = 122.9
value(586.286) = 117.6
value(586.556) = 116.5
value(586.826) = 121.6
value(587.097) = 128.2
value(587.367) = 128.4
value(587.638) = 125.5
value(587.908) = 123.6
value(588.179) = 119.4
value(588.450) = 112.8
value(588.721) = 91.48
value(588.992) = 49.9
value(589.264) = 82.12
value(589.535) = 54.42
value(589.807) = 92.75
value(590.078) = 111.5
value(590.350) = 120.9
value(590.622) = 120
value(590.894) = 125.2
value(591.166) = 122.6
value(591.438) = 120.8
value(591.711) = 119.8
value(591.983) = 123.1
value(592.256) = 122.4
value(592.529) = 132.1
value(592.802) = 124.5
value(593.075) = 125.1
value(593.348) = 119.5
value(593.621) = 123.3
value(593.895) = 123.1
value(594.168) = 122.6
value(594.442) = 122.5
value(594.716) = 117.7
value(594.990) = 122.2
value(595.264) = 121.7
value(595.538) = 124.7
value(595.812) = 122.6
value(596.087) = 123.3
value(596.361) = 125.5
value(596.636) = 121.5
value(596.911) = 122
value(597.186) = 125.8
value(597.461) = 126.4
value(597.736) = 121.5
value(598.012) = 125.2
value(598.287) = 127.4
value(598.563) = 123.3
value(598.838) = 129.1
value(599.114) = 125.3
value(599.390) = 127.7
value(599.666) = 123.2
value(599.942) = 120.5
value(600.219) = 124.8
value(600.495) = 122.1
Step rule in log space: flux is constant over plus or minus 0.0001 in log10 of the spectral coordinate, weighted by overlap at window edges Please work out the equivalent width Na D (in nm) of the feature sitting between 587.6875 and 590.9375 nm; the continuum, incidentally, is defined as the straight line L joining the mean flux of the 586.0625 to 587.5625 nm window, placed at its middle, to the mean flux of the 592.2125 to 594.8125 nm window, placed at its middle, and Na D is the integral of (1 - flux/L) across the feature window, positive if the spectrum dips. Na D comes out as 0.60 nm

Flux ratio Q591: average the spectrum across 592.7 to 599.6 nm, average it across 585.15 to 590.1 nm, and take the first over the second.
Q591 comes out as 1.15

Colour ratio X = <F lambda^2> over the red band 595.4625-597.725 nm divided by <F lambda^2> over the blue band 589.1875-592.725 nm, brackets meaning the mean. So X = 1.1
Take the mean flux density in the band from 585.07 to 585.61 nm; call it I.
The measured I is 123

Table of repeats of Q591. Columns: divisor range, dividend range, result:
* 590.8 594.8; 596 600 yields 1.01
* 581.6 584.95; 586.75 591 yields 0.85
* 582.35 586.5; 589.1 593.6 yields 0.93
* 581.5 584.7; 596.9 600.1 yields 1.00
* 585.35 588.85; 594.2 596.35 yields 1.03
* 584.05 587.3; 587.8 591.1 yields 0.83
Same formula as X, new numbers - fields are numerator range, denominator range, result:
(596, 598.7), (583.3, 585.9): 1.06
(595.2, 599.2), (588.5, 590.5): 1.46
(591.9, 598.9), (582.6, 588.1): 1.04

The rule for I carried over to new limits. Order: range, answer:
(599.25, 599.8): 125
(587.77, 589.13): 99.5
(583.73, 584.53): 122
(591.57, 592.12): 121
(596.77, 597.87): 124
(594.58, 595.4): 121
